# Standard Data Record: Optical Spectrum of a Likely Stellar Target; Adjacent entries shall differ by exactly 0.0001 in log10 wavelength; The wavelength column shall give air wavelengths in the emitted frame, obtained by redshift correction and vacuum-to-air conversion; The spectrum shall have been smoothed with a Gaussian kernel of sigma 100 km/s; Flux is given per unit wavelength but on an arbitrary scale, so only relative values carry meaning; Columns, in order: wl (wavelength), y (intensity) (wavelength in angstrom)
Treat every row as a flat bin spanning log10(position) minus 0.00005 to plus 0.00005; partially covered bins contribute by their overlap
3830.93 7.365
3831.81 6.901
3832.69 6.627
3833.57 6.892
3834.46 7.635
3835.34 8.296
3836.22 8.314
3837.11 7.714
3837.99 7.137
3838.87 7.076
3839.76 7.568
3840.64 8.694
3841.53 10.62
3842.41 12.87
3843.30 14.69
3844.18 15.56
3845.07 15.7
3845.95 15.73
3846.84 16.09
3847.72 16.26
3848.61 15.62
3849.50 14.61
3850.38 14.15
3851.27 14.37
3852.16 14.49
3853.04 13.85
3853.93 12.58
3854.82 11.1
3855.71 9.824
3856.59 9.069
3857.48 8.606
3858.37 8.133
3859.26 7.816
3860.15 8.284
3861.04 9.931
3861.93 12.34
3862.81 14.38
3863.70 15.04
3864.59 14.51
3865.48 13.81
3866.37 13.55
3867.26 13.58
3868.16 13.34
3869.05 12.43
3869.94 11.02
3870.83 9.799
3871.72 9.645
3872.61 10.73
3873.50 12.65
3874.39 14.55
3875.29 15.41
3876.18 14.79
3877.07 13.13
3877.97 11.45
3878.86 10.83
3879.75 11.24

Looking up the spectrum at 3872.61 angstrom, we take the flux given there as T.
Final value 10.73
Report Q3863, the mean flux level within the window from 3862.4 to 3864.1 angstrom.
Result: 14.7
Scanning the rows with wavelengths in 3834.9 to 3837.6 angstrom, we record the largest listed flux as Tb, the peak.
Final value 8.314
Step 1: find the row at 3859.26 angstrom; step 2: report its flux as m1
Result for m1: 7.816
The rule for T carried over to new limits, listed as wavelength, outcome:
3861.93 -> 12.34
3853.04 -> 13.85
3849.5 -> 14.61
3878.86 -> 10.83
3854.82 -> 11.1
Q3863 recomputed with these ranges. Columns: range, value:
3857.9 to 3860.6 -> 8.07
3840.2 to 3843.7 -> 11.7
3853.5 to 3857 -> 10.7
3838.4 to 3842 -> 8.52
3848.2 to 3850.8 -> 14.8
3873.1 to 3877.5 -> 14.1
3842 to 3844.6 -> 14.4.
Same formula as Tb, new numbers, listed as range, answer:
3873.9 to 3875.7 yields 15.41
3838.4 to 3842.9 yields 12.87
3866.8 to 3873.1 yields 13.58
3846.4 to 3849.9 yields 16.26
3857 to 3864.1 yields 15.04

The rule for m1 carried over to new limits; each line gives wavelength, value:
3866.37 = 13.55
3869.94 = 11.02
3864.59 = 14.51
